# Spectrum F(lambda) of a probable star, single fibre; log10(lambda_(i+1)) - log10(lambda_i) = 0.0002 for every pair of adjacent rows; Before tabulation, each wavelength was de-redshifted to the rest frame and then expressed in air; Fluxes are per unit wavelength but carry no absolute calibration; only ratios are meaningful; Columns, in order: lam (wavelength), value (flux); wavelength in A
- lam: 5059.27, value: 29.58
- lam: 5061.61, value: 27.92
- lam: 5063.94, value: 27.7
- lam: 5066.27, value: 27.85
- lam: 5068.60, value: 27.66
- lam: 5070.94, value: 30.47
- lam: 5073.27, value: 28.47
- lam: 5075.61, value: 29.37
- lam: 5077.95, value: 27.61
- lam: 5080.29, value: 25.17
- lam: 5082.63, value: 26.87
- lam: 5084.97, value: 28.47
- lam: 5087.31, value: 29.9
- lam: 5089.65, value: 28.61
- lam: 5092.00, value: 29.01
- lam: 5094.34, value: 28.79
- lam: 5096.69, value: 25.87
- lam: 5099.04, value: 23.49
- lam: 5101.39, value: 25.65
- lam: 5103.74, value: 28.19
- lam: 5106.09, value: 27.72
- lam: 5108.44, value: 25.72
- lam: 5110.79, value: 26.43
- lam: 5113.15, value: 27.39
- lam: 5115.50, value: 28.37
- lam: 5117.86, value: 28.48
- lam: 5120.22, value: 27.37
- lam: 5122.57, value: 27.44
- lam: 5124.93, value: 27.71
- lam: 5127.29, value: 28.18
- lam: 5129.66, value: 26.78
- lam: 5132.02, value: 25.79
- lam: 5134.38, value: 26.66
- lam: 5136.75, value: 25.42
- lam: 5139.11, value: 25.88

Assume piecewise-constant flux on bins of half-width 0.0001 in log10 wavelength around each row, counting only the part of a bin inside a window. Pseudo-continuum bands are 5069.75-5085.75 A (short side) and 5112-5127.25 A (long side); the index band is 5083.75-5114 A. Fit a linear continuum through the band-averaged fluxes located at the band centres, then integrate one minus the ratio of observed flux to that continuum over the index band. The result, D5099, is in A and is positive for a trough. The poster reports 0.7 A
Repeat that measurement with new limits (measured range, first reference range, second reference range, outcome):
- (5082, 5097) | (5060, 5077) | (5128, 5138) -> -0.3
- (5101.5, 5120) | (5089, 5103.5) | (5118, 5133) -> -0.2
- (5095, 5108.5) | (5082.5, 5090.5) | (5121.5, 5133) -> 0.9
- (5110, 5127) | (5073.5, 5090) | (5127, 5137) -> -0.5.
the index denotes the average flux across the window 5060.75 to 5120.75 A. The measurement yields 27.6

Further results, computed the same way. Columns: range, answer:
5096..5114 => 26.3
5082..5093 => 28.7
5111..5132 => 27.5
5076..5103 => 27.3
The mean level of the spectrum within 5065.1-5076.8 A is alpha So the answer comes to 28.8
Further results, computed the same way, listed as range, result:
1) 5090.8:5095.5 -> 28.9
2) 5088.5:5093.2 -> 28.8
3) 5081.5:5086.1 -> 27.7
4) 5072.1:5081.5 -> 27.7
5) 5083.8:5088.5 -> 29.2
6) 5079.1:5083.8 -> 26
